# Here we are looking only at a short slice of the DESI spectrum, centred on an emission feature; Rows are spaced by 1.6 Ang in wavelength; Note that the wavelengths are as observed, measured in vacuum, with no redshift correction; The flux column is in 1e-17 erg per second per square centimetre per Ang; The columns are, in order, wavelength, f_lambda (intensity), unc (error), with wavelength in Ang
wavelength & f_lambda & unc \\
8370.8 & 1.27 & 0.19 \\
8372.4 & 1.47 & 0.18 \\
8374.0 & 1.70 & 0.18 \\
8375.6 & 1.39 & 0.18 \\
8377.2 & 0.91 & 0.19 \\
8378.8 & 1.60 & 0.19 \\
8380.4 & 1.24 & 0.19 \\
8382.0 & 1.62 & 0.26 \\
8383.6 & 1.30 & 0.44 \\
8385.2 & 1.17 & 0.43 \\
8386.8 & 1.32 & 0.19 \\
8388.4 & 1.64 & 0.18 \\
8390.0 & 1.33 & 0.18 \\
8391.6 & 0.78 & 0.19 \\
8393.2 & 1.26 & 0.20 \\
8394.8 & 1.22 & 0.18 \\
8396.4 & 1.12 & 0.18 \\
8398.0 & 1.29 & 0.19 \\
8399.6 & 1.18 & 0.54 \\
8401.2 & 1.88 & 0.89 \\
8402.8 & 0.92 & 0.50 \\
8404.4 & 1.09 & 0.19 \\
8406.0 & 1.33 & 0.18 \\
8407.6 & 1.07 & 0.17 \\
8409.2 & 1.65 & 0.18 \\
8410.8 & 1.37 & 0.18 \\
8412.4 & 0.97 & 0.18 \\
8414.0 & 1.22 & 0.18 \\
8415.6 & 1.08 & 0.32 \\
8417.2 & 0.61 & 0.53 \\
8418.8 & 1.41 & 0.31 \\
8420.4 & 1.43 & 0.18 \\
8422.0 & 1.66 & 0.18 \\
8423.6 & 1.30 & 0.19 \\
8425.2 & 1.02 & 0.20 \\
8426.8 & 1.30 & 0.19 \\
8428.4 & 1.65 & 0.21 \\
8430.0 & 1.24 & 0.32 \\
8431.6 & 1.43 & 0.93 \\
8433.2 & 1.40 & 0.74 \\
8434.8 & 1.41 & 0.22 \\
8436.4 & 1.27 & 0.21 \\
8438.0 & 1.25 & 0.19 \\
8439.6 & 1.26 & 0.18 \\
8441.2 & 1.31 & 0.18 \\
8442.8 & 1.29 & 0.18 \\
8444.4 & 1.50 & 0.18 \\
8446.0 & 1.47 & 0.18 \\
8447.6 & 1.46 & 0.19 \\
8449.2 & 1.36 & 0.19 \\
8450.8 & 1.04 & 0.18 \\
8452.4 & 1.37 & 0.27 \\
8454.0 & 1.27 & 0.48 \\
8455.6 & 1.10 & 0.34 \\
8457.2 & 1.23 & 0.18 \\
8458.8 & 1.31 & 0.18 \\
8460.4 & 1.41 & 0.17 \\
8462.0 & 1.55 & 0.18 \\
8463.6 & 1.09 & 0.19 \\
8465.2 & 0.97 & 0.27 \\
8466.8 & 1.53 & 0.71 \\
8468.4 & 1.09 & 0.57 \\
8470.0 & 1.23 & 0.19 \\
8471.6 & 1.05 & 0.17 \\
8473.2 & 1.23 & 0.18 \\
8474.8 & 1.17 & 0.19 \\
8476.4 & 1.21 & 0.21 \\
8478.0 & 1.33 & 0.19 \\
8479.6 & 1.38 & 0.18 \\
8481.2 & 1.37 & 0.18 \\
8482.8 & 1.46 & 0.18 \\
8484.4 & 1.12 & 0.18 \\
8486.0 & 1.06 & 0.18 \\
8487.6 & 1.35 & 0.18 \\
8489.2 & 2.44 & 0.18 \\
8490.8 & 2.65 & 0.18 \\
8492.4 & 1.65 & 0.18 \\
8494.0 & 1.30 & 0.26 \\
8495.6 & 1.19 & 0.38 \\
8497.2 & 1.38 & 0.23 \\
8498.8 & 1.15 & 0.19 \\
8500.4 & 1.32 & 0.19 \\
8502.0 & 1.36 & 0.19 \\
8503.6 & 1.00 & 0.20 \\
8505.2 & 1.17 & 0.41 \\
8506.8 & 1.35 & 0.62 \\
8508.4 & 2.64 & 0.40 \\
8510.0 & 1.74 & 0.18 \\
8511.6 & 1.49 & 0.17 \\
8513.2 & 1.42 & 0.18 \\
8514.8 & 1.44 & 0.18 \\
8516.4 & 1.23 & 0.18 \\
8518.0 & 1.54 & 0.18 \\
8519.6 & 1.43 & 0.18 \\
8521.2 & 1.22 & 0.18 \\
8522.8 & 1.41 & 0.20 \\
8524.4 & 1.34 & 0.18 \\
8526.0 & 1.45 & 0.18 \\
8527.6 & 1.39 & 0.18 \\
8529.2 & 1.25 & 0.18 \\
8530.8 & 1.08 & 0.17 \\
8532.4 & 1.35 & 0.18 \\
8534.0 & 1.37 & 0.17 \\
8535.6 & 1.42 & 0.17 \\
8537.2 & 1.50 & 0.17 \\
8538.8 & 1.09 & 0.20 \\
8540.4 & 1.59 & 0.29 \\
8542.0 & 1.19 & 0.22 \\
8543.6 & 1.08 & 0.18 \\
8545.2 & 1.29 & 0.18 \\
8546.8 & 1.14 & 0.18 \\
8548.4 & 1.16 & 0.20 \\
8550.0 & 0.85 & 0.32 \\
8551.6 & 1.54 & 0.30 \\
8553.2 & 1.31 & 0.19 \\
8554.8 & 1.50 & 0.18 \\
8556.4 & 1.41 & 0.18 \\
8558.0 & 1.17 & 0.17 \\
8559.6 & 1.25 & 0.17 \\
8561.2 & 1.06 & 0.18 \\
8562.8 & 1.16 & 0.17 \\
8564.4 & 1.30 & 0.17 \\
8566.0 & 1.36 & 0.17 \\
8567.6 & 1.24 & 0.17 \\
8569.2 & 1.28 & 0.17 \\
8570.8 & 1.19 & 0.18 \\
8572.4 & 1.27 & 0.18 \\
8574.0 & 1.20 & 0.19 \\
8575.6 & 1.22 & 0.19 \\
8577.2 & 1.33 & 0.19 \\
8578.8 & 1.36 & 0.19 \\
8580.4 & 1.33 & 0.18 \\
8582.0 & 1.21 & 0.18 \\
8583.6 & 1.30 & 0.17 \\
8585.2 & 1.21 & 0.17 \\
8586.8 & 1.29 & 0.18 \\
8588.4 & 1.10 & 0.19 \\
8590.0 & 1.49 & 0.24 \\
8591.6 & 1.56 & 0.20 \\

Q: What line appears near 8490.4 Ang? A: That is [S II]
